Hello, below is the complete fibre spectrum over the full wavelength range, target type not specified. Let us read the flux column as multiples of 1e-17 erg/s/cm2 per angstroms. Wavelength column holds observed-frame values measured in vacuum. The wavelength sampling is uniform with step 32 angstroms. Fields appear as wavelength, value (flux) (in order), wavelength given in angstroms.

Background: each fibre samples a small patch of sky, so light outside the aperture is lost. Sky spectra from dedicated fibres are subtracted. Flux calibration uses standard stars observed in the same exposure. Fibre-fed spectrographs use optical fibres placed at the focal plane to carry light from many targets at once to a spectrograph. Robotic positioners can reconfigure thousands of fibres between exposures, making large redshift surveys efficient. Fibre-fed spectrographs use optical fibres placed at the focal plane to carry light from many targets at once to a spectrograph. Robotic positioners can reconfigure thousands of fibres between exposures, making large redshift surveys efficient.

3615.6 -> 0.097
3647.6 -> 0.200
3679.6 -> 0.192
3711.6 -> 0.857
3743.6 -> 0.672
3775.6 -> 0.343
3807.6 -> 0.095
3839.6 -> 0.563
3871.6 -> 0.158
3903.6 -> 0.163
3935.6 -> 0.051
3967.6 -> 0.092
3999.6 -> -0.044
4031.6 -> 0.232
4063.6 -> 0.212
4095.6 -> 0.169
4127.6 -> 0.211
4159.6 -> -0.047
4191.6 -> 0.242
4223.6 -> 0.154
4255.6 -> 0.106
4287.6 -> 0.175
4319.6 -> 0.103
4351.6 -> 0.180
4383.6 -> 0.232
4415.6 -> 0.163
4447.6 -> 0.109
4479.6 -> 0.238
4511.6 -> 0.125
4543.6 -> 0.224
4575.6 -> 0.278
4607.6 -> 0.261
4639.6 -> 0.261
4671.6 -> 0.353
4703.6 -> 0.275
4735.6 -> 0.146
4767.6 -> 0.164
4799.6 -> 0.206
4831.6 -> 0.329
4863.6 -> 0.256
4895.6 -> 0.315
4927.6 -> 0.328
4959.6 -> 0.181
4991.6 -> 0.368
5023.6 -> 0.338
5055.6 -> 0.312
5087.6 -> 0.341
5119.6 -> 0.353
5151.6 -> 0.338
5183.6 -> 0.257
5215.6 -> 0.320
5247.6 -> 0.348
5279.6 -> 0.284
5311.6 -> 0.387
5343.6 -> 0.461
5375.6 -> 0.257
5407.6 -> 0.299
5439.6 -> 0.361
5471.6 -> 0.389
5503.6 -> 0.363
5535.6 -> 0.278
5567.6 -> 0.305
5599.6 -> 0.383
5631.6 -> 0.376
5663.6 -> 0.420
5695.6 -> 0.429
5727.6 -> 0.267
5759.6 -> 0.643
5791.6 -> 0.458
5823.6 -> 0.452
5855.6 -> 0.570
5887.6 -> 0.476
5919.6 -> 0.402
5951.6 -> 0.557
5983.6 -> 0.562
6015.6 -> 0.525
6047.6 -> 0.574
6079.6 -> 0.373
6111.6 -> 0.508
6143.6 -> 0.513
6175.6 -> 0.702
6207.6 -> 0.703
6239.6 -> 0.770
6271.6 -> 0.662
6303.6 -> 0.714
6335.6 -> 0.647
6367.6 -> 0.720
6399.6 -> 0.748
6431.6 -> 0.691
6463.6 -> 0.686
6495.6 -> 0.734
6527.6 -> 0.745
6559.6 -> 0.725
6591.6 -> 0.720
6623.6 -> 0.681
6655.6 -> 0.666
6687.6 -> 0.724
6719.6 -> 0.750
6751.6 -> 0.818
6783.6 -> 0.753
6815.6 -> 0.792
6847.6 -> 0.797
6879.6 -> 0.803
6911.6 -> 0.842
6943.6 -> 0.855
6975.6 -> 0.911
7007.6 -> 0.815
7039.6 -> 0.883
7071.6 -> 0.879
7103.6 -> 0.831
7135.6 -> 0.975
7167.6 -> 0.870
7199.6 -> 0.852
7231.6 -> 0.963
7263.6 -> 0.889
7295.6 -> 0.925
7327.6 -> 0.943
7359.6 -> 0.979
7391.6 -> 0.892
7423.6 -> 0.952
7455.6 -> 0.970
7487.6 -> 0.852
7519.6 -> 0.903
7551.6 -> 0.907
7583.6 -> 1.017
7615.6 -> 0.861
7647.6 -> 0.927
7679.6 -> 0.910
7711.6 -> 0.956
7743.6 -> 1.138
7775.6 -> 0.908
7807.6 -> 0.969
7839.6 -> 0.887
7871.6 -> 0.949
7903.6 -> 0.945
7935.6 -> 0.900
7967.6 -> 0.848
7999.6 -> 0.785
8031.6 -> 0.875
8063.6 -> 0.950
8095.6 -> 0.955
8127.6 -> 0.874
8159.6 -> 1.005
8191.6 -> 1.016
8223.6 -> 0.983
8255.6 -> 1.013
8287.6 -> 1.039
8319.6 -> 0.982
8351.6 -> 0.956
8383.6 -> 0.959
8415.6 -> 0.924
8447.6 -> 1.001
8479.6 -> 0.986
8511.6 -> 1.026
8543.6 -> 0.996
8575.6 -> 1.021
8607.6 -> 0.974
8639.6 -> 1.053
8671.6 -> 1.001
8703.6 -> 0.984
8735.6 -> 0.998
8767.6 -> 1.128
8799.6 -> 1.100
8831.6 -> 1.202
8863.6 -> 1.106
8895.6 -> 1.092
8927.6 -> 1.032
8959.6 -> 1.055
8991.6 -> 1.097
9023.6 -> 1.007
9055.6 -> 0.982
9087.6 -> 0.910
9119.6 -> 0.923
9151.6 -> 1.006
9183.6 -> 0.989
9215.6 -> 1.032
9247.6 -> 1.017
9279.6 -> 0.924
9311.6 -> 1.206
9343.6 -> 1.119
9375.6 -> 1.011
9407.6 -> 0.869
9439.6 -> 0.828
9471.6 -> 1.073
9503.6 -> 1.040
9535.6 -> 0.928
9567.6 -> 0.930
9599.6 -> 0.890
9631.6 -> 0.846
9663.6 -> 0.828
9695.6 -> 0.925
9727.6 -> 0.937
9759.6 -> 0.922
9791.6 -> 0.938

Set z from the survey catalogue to 0.544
